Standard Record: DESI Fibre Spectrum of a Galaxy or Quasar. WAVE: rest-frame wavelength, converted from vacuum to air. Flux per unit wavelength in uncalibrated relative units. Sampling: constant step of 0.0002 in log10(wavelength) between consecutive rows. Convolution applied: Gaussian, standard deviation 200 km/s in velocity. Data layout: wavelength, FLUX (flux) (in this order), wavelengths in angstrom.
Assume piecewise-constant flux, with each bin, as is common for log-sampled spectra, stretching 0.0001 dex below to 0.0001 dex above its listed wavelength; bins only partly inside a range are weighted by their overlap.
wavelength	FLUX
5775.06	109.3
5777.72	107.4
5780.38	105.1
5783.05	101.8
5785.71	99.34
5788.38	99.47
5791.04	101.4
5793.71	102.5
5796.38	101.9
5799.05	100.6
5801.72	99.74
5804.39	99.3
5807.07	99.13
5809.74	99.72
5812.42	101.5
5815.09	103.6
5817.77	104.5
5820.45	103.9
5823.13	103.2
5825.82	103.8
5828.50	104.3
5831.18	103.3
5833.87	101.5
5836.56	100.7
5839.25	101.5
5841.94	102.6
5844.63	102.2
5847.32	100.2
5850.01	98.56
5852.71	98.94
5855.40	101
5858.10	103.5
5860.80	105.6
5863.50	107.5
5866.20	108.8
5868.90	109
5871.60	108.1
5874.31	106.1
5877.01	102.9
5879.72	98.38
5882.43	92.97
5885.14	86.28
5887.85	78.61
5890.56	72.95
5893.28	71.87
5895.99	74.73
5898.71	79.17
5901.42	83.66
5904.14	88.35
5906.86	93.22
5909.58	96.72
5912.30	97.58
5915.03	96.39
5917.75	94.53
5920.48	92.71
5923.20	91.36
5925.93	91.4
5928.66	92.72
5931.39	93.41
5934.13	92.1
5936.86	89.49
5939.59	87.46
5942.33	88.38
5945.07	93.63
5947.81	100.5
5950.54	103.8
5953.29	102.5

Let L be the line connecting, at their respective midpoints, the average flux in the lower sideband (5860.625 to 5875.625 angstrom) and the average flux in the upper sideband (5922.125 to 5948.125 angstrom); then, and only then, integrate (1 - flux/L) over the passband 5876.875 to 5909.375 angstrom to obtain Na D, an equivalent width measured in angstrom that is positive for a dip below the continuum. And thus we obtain 5.3 angstrom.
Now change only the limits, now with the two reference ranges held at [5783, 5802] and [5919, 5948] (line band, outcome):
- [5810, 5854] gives -1.7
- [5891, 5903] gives 2.2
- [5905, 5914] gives -0.2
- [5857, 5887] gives -2.0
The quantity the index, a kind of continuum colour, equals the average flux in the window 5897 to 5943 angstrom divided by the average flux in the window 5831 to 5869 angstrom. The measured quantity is 0.9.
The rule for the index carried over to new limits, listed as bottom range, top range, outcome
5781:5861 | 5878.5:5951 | 0.88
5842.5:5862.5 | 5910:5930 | 0.92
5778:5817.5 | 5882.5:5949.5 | 0.88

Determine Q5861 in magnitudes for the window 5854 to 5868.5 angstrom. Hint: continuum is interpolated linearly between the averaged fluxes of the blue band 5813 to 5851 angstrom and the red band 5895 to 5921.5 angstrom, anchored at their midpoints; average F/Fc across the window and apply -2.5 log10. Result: -0.08 mag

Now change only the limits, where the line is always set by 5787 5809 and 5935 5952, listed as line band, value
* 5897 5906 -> 0.14 mag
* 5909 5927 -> 0.01 mag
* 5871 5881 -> -0.07 mag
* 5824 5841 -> -0.04 mag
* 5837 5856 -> -0.03 mag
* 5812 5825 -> -0.04 mag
